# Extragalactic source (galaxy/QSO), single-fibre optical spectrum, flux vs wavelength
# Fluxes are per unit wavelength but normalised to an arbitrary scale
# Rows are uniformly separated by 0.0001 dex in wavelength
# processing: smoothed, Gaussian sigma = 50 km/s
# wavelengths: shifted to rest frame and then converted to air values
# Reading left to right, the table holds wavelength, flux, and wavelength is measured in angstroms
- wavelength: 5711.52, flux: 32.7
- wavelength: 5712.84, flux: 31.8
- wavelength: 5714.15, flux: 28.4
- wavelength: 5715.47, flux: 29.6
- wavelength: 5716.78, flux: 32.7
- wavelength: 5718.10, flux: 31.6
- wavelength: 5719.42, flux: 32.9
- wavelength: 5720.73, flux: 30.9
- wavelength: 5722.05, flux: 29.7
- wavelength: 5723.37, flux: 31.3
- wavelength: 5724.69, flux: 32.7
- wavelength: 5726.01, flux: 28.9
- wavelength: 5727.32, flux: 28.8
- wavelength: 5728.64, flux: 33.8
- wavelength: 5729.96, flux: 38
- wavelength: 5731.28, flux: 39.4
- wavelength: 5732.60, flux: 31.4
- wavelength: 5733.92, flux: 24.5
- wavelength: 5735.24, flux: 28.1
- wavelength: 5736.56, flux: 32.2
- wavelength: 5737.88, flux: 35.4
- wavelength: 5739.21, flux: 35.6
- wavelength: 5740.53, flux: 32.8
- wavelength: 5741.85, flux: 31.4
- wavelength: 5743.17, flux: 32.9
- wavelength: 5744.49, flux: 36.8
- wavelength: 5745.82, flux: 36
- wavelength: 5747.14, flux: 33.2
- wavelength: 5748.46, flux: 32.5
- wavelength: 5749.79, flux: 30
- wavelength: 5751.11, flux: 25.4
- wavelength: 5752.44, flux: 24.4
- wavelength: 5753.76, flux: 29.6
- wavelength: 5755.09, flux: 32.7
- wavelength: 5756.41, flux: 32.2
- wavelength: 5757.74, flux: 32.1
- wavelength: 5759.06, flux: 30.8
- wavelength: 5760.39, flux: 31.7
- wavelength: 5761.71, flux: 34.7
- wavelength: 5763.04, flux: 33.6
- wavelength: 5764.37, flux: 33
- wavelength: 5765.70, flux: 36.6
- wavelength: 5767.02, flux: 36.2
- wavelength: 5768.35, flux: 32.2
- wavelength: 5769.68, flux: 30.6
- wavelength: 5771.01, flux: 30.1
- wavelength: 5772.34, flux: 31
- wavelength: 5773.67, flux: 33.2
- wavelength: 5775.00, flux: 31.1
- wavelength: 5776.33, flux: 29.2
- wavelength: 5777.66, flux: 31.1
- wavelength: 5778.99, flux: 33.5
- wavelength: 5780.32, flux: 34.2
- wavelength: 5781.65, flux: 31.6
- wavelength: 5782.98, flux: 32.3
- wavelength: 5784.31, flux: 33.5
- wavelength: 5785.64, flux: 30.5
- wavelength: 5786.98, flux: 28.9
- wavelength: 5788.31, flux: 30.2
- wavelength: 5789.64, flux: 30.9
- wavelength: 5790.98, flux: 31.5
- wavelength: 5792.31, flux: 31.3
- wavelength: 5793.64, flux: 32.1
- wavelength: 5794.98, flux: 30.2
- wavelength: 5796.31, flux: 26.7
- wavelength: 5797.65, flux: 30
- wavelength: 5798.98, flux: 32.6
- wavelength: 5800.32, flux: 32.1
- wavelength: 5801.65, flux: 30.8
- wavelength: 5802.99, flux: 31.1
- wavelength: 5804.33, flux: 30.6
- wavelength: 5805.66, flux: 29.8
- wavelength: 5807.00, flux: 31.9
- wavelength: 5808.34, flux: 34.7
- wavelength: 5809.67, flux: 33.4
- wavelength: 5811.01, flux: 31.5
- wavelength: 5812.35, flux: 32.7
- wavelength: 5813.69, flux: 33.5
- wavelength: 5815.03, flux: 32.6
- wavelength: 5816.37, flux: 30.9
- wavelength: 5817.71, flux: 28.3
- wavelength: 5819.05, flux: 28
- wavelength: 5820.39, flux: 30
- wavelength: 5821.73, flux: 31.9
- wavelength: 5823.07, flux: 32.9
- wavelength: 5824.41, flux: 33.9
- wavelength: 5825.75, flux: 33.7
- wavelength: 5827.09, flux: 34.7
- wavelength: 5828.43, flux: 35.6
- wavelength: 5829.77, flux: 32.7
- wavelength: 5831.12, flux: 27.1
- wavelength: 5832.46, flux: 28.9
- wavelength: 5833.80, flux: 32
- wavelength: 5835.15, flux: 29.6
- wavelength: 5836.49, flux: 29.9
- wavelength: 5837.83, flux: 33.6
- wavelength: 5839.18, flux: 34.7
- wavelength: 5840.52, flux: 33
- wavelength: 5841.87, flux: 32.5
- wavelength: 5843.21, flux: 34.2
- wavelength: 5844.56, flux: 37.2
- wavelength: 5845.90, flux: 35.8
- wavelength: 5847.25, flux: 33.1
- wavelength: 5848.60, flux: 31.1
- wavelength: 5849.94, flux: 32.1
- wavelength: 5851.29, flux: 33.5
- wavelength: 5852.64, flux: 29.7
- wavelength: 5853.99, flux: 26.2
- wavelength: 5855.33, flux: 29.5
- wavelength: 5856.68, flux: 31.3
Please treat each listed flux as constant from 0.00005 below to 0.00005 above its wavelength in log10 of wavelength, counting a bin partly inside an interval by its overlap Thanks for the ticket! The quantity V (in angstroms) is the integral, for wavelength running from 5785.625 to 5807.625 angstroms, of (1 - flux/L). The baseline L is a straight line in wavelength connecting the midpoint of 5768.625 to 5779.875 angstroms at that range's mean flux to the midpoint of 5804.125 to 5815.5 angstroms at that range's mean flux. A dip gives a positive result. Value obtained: 0.9 angstroms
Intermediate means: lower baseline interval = 31.3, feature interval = 30.7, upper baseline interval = 32.4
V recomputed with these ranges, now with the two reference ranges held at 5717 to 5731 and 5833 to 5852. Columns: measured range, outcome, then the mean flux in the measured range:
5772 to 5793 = 0.66 angstroms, 31.5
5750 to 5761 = 0.84 angstroms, 29.9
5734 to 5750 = -0.31 angstroms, 32.8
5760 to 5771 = -0.34 angstroms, 33.4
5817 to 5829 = 0.28 angstroms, 32.1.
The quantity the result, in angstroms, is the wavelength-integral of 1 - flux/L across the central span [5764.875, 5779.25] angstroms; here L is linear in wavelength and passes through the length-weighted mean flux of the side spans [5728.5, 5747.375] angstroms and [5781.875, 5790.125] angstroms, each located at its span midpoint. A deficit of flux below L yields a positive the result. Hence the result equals -0.20 angstroms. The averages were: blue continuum 33.4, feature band 32.2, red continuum 31.1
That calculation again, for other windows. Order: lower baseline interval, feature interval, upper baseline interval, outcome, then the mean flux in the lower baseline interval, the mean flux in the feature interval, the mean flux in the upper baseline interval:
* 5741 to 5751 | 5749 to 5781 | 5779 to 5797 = 0.42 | 32.8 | 31.6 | 31.2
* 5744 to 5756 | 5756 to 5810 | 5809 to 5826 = -0.63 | 31.1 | 31.8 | 31.8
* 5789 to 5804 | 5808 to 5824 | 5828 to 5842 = -0.21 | 30.8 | 31.7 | 31.7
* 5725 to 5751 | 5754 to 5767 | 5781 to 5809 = -0.45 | 32.6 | 33.1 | 31.1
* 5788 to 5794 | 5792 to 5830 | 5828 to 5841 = -0.38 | 31.2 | 31.7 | 31.6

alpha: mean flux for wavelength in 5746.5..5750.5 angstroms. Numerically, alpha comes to 31.8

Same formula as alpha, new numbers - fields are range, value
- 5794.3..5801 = 30.3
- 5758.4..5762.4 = 32.4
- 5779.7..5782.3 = 32.9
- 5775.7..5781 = 32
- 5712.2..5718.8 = 30.8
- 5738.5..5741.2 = 34.1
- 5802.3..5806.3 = 30.5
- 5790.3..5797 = 30.3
